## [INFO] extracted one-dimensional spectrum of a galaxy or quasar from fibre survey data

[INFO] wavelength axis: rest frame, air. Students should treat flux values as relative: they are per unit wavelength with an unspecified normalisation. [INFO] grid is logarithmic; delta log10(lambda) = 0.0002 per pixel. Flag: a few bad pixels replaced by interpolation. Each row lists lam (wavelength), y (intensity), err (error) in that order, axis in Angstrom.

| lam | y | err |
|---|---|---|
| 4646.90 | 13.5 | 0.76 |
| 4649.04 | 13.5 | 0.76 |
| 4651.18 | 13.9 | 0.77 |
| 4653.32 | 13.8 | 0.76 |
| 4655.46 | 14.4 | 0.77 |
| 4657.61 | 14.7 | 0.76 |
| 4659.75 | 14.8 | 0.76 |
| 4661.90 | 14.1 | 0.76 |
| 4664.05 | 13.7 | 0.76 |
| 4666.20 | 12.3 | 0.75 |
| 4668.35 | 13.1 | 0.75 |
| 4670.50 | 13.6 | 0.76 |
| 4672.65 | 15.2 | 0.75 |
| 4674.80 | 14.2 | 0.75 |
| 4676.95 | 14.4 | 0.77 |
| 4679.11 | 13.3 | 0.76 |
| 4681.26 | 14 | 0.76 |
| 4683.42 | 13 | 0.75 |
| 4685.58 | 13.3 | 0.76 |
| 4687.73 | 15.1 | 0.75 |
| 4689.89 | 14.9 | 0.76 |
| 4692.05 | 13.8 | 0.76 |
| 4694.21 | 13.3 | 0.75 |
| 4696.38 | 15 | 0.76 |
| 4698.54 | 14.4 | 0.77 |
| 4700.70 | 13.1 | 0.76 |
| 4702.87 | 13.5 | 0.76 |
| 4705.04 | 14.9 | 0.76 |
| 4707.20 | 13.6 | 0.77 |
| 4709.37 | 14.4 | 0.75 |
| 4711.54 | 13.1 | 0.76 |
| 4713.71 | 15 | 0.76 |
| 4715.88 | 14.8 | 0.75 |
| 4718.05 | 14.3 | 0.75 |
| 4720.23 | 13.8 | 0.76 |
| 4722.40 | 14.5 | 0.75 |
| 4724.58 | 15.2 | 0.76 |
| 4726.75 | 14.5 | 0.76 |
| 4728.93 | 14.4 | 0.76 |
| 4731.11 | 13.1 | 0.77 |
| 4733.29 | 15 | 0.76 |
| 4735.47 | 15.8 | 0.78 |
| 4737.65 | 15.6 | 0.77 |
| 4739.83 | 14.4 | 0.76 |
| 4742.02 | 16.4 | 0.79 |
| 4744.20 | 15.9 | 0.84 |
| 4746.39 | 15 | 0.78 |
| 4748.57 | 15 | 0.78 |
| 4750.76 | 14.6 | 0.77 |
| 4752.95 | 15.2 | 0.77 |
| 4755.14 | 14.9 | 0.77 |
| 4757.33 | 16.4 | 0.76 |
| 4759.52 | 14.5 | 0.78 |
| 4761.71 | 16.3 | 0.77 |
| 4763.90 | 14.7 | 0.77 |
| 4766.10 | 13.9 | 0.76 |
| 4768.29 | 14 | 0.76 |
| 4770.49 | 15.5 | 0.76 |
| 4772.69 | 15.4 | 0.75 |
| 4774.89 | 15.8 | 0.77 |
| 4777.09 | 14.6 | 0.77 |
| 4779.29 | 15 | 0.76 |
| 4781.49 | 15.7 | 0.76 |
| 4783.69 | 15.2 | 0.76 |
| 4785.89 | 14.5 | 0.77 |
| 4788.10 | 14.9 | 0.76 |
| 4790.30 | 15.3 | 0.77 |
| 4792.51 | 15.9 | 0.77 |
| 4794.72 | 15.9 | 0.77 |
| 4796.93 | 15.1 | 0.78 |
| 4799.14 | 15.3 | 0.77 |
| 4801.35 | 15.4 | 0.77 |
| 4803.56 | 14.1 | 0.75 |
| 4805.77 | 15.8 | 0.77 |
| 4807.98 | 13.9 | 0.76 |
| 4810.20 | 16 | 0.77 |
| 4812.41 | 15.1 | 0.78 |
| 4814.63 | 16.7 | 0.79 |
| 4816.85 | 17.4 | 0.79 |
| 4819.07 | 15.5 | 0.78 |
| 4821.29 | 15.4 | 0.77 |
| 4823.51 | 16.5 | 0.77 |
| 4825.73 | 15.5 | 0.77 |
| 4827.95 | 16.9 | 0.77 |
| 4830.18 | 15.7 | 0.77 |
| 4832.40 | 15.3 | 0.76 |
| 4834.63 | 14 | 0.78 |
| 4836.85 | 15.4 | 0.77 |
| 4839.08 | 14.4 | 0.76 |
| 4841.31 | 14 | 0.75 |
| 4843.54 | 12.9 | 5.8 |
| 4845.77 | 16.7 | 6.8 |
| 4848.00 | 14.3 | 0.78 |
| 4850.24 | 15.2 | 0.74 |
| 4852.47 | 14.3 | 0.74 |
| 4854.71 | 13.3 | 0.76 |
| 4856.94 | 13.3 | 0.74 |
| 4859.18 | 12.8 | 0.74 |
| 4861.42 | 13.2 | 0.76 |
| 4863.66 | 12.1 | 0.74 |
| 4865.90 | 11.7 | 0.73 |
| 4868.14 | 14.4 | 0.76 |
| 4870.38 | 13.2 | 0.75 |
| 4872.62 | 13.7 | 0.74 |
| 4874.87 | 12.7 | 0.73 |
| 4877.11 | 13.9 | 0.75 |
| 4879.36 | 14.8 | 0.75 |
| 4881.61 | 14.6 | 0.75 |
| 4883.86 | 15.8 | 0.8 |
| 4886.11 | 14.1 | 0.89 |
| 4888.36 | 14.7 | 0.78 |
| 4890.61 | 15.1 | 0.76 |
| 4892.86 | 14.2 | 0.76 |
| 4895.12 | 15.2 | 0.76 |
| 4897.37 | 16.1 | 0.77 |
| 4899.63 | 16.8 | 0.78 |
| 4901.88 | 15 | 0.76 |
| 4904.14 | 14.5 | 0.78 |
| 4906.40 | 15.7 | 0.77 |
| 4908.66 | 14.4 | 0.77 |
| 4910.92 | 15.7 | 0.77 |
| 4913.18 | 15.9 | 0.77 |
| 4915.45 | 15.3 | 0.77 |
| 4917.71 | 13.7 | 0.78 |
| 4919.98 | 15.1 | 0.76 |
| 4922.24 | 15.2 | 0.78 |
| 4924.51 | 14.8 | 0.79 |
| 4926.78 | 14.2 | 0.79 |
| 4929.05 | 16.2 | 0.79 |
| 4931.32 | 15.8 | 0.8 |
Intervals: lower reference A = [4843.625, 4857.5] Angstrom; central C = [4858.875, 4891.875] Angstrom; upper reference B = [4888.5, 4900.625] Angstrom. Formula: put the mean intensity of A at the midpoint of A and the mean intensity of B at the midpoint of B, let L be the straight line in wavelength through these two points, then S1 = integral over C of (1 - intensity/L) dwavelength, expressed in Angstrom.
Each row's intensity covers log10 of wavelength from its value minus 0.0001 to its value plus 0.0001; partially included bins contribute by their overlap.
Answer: 2.6 Angstrom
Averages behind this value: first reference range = 14.4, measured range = 13.8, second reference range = 15.4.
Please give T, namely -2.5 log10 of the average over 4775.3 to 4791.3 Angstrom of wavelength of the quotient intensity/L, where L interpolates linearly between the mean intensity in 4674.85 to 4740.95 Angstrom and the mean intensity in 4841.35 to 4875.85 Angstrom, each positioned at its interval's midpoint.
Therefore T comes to -0.09 mag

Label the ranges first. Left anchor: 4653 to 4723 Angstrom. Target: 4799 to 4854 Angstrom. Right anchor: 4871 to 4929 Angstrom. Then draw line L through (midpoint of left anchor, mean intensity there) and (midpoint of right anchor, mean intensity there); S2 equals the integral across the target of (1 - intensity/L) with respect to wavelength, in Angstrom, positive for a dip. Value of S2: -2.6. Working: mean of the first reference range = 14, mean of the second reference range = 14.9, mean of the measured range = 15.3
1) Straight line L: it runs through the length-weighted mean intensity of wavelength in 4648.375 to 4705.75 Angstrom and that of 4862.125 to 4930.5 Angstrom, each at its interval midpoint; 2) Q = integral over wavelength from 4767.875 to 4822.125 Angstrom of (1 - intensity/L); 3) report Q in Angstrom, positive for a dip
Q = -3.9 Angstrom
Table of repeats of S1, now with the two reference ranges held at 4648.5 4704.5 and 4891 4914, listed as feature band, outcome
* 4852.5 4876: 3.1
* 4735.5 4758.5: -1.6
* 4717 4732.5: 0.0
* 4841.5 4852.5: 0.2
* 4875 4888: 0.6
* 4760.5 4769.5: -0.1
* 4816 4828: -1.0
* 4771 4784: -0.6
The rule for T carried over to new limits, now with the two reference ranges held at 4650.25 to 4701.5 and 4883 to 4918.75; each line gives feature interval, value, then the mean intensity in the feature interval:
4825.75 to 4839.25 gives -0.04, 15.4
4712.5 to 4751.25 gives -0.04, 14.8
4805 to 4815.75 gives -0.06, 15.5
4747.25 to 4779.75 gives -0.05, 15.1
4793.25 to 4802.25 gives -0.06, 15.4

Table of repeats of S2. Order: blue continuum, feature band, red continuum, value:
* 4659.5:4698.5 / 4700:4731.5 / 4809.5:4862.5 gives 0.0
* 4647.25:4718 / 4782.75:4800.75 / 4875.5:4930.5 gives -0.9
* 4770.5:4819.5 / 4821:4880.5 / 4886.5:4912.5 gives 4.0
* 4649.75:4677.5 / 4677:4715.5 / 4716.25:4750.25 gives 1.1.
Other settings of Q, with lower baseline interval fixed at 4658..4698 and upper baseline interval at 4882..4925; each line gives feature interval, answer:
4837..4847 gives 0.1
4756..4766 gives -0.6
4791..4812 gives -1.0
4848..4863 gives 1.2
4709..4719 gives -0.1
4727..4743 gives -0.7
